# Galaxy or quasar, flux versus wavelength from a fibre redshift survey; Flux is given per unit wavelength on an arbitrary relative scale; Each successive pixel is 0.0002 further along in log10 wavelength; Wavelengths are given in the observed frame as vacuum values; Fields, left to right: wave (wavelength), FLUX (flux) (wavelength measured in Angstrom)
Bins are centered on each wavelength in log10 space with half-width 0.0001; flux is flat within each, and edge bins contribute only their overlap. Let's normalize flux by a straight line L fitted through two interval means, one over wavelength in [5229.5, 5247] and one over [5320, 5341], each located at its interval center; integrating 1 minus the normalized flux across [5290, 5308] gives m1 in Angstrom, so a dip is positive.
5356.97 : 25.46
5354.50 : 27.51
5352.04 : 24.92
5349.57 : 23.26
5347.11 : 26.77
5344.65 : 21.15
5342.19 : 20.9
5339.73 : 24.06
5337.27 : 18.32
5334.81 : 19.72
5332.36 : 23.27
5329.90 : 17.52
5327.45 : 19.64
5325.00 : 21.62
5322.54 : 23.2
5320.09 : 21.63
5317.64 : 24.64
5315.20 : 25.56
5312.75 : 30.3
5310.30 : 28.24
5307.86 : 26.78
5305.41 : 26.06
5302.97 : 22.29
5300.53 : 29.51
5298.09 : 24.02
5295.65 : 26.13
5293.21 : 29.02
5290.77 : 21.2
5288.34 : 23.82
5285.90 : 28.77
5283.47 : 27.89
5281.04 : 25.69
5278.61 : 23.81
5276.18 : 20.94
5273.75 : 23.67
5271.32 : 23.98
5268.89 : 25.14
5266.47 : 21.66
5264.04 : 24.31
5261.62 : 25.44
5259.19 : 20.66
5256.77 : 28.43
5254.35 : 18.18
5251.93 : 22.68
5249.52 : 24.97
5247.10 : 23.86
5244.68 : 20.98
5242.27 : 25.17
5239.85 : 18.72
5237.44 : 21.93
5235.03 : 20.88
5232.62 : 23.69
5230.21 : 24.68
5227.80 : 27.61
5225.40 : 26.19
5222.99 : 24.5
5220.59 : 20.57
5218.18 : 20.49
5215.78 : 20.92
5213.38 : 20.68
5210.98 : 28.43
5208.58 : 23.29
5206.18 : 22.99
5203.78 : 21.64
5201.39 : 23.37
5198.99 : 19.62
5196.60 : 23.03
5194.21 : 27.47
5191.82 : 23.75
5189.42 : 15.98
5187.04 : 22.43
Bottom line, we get -3.57 Angstrom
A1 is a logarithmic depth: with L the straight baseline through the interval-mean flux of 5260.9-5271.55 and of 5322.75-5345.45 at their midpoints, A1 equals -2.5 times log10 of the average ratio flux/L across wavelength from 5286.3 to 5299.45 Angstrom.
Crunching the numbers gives -0.11 mag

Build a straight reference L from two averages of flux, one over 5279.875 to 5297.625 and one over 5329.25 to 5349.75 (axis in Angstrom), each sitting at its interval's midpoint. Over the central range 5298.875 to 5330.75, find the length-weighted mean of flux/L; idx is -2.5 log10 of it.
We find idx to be -0.03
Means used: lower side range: 26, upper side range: 21.7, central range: 24.5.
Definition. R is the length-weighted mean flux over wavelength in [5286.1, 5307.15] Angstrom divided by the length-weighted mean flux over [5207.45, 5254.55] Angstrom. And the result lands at 1.11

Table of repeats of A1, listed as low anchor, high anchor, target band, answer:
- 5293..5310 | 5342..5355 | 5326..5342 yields 0.207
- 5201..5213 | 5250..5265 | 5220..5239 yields -0.009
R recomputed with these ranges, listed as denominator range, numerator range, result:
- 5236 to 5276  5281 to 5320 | 1.13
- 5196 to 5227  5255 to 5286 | 1.07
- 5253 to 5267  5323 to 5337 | 0.88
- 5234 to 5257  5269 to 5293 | 1.10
